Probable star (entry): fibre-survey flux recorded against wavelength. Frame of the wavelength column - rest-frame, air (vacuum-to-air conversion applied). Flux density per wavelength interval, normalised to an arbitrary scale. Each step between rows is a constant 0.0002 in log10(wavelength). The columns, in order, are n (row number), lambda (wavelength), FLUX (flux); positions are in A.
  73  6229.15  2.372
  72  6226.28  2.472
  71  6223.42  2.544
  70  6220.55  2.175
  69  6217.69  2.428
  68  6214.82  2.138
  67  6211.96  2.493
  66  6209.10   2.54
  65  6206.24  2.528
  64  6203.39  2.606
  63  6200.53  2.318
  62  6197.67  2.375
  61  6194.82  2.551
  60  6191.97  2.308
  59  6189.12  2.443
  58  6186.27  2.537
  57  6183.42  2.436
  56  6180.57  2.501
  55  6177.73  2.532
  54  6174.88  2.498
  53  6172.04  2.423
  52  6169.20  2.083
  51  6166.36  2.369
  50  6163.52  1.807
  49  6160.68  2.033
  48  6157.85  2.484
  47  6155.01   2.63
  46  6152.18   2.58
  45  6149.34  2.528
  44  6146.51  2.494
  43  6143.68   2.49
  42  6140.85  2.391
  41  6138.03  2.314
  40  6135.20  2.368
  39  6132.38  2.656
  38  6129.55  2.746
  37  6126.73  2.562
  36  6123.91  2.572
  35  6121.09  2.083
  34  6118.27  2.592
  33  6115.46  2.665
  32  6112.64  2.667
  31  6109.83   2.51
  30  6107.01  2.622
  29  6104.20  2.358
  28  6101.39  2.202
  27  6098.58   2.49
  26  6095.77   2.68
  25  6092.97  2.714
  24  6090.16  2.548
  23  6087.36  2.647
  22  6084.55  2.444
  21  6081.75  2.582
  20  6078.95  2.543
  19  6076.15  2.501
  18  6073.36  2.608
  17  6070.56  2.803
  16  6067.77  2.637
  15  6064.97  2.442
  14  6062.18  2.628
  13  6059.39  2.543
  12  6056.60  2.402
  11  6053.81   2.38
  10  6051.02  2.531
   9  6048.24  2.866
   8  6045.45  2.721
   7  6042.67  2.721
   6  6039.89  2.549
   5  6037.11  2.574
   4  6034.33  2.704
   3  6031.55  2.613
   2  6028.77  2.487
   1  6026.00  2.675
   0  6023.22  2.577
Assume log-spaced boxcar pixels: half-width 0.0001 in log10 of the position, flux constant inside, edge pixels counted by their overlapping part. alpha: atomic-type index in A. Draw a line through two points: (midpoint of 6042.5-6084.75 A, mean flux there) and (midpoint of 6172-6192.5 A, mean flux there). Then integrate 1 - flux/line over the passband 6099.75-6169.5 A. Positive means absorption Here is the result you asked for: 2.2 A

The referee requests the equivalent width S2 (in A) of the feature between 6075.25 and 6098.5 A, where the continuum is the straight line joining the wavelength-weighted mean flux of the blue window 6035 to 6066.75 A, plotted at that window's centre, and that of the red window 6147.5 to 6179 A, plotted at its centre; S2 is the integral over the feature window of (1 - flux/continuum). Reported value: -0.6 A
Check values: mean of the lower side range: 2.58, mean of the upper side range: 2.36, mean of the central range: 2.58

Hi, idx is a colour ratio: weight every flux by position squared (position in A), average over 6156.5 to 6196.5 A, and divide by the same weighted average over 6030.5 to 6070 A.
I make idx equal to 0.95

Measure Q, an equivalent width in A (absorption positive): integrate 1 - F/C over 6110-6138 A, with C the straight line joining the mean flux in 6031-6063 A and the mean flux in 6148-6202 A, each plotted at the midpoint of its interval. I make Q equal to -0.7 A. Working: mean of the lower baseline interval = 2.6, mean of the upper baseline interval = 2.39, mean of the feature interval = 2.53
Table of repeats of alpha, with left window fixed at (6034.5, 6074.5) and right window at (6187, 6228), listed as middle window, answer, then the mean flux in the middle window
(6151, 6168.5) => 1.2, 2.3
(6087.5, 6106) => 0.3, 2.51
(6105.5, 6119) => -0.4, 2.61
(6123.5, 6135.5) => -0.4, 2.6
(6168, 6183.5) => 0.3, 2.42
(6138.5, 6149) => 0.2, 2.45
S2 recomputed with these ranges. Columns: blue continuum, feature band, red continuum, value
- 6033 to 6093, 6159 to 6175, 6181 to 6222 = 1.8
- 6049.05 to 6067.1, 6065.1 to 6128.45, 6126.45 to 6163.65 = -1.6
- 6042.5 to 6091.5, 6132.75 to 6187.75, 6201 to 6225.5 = 1.9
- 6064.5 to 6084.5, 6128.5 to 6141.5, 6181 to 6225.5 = 0.1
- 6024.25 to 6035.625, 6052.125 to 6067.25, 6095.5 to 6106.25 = 0.3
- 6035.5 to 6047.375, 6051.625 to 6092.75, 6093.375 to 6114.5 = 0.5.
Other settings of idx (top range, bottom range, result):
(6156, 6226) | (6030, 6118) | 0.96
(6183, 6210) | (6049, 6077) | 1.01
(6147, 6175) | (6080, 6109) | 0.95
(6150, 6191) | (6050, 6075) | 0.97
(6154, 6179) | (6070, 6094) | 0.92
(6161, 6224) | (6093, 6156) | 0.97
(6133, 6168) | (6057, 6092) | 0.95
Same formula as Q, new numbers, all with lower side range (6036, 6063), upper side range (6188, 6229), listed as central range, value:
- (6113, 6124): 0.14 A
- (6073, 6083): 0.03 A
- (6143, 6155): -0.26 A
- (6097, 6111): 0.52 A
